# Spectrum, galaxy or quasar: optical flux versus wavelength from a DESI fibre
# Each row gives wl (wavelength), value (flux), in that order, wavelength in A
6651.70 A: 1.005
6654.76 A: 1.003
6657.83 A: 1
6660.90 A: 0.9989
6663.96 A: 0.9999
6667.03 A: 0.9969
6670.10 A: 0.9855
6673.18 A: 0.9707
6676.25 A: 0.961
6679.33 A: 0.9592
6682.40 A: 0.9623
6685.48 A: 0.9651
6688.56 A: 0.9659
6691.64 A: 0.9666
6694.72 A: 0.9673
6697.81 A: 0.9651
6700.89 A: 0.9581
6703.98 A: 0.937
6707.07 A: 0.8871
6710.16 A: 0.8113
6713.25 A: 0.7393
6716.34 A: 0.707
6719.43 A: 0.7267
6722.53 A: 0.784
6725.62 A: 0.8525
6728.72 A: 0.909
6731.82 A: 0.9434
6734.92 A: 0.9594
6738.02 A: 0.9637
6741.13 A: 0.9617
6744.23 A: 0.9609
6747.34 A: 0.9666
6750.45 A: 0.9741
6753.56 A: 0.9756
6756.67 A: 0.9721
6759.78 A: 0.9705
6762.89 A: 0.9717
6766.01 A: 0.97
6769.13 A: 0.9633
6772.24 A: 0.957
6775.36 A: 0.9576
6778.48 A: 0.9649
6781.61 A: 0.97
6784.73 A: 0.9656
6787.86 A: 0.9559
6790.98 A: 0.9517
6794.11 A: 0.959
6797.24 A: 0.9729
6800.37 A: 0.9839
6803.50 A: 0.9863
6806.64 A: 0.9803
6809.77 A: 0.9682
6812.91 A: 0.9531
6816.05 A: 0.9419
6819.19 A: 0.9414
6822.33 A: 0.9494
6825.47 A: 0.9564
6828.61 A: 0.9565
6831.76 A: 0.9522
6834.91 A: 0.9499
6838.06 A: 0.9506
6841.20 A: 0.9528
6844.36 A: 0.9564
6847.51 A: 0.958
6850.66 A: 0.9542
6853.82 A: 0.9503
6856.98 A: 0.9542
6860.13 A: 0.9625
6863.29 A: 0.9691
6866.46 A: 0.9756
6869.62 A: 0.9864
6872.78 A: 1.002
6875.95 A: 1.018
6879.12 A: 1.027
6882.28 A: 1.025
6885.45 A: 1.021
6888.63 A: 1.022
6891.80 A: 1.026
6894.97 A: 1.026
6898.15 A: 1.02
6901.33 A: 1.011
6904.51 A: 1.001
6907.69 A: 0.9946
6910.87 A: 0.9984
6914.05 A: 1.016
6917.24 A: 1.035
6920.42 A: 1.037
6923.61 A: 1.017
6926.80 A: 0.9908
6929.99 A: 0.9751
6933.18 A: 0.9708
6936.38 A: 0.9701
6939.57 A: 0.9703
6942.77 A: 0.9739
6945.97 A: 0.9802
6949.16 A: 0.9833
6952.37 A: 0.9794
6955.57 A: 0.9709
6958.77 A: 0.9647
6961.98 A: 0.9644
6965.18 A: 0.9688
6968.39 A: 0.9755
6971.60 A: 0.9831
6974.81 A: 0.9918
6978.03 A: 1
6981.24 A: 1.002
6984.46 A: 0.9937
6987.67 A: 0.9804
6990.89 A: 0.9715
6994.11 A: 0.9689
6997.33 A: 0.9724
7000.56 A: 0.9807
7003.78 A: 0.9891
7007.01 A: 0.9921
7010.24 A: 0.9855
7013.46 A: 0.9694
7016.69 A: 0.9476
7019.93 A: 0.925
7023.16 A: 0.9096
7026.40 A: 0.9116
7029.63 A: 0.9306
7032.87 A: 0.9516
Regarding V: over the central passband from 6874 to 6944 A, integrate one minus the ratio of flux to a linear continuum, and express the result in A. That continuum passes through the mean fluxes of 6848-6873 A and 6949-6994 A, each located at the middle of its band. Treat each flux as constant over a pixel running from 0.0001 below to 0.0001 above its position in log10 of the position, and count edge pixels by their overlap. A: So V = -2.4 A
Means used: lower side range 0.967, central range 1.01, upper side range 0.98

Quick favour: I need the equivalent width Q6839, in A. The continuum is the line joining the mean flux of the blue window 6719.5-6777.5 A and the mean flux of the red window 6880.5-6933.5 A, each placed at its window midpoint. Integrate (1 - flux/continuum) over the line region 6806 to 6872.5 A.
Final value 1.5 A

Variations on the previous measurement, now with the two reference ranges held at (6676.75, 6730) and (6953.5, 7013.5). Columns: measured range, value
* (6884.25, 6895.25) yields -0.86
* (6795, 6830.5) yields -1.49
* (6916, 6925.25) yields -0.67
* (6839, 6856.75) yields -0.36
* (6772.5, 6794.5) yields -1.12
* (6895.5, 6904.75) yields -0.59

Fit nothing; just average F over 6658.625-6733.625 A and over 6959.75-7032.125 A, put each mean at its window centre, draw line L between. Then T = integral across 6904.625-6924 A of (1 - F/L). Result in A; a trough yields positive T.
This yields -1.2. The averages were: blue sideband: 0.914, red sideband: 0.968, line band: 1.02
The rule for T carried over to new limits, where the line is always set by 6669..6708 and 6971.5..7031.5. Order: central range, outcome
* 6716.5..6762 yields 2.0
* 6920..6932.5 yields -0.4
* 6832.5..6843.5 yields 0.1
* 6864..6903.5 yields -2.0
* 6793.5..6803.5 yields -0.1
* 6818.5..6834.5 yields 0.2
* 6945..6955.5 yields -0.1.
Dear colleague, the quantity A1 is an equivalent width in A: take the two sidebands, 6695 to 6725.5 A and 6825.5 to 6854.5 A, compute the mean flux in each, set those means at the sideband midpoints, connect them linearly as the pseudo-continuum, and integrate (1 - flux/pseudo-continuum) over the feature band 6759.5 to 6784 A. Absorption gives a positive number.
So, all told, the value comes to -1.9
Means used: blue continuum 0.841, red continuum 0.954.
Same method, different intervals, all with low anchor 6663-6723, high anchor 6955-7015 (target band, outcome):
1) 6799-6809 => -0.5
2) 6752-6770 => -0.8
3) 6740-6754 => -0.6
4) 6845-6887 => -1.4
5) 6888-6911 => -1.3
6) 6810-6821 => -0.1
